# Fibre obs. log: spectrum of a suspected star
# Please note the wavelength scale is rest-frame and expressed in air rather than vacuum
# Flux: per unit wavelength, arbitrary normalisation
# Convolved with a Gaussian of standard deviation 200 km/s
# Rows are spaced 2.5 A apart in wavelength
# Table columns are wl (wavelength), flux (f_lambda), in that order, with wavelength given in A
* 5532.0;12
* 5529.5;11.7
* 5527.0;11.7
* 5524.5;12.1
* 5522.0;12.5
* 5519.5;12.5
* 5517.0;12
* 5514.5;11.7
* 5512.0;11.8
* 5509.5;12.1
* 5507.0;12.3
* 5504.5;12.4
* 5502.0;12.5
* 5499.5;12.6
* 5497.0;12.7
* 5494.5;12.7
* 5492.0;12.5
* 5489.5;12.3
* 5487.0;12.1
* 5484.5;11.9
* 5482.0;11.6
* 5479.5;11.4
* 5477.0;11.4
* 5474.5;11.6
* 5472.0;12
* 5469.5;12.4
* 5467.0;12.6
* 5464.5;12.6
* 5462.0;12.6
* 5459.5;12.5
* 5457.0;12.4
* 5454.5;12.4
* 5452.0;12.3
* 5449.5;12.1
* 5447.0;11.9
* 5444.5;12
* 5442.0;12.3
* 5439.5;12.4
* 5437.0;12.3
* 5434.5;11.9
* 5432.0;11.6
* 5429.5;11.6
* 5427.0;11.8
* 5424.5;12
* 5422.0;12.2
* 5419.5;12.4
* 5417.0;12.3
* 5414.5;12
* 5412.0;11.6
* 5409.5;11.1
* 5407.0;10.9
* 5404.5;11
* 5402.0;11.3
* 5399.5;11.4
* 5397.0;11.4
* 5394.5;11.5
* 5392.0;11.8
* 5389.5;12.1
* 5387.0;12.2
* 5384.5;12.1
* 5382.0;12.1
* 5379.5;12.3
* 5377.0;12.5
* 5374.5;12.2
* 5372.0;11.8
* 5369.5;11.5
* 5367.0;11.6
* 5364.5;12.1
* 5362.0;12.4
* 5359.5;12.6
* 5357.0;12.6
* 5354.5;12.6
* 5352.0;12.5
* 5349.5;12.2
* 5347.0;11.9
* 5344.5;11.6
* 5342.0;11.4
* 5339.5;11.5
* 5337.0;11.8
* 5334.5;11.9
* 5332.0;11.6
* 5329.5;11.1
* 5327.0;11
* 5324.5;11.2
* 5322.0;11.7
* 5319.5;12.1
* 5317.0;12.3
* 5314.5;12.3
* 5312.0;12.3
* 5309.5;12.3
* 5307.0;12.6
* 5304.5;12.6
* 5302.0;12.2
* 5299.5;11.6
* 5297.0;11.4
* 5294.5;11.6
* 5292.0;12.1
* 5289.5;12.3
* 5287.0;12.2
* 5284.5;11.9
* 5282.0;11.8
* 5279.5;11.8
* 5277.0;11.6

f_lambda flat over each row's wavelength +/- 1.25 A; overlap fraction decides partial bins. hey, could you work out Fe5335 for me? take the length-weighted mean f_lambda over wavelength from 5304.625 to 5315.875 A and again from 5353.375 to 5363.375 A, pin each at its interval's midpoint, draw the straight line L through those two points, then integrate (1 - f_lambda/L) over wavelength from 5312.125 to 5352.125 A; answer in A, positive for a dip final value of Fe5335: 2.3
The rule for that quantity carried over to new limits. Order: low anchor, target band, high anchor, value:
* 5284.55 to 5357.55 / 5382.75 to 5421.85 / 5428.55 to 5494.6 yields 1.1 A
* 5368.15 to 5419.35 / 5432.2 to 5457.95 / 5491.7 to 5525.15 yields -0.3 A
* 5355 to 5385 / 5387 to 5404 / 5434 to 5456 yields 0.8 A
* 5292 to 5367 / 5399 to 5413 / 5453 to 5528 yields 1.0 A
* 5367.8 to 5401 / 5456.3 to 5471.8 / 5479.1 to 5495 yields -0.6 A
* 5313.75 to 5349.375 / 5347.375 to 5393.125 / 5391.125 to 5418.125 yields -2.4 A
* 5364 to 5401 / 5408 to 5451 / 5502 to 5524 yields 0.1 A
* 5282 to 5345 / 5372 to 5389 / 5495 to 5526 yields -0.3 A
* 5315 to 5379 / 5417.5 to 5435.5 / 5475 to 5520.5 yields 0.1 A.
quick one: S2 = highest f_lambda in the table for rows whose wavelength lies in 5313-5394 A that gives 12.6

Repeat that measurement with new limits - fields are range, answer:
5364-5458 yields 12.5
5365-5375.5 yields 12.2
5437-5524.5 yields 12.7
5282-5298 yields 12.3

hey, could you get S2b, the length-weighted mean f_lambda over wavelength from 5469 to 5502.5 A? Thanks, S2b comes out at 12.1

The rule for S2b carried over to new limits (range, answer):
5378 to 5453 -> 11.9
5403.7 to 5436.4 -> 11.7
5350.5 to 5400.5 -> 12.1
